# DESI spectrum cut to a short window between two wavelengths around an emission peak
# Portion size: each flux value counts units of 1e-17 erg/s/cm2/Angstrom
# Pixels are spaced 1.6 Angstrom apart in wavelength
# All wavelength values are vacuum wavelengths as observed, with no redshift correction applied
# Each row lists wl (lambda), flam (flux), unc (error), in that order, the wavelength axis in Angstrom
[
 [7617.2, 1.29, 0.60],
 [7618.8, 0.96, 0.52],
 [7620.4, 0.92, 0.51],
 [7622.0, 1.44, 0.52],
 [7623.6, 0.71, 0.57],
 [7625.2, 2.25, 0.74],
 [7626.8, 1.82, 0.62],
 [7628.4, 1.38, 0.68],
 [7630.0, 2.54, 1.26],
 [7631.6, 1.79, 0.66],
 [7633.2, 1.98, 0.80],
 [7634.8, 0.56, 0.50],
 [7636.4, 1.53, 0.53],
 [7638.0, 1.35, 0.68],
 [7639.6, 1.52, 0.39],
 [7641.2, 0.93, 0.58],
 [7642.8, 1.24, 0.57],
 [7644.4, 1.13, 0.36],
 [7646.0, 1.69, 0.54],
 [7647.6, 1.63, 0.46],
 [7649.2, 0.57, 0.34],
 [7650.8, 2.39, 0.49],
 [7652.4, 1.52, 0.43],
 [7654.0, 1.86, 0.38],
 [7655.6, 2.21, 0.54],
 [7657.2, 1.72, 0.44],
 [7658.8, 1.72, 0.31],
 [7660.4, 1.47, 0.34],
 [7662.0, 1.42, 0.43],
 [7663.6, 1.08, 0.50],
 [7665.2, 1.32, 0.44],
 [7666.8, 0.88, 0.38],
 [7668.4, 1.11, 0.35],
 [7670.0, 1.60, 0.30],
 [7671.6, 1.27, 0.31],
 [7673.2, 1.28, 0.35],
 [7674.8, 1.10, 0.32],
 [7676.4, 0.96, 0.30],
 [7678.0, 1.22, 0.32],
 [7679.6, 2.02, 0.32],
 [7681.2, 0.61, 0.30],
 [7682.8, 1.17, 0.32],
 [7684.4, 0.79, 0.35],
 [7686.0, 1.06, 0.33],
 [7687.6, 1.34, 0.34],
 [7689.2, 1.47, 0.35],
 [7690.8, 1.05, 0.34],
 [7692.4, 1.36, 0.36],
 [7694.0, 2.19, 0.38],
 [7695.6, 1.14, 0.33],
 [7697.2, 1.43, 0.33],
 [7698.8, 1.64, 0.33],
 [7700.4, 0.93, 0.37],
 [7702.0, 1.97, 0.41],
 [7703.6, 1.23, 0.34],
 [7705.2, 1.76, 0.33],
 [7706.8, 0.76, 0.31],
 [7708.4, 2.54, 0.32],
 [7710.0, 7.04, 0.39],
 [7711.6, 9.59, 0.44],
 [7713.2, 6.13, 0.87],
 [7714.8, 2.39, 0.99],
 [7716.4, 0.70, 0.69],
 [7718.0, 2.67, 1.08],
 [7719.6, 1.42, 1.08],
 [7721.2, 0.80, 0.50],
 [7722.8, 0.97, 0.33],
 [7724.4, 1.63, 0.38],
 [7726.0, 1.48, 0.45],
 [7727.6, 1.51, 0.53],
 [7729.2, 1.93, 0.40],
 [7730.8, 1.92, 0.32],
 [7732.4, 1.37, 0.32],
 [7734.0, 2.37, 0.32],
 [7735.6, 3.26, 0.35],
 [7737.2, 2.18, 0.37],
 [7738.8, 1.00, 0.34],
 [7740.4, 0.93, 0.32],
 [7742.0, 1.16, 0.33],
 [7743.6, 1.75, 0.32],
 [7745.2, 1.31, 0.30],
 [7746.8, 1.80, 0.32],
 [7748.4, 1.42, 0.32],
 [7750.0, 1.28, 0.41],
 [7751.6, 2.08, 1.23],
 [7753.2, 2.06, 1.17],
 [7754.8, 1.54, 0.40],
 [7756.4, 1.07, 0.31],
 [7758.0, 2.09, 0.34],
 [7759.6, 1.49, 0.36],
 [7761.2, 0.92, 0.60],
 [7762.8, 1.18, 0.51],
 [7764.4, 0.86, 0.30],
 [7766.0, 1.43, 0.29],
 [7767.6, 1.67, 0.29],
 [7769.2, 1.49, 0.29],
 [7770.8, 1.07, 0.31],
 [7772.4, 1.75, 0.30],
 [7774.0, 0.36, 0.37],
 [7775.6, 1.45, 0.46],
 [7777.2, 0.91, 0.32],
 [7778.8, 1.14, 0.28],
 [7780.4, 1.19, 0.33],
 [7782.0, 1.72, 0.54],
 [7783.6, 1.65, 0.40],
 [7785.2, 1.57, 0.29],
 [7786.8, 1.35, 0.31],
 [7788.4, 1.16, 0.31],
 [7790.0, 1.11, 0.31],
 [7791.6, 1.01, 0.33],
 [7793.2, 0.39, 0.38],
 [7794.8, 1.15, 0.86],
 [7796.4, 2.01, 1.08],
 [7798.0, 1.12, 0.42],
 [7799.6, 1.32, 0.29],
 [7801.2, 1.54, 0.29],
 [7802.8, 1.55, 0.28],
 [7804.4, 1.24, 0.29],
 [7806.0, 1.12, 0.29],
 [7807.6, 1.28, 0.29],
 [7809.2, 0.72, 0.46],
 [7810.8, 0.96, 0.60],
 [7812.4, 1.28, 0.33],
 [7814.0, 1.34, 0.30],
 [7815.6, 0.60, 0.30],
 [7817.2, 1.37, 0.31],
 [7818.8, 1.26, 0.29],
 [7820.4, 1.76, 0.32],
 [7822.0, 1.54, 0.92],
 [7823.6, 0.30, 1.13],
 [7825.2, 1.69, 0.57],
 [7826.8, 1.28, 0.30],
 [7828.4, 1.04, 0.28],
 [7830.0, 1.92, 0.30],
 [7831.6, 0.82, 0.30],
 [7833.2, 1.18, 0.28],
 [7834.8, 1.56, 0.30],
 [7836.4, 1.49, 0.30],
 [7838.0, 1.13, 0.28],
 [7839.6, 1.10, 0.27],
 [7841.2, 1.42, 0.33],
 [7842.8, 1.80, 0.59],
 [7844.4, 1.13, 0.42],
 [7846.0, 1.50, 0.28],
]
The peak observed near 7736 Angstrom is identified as [N II]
